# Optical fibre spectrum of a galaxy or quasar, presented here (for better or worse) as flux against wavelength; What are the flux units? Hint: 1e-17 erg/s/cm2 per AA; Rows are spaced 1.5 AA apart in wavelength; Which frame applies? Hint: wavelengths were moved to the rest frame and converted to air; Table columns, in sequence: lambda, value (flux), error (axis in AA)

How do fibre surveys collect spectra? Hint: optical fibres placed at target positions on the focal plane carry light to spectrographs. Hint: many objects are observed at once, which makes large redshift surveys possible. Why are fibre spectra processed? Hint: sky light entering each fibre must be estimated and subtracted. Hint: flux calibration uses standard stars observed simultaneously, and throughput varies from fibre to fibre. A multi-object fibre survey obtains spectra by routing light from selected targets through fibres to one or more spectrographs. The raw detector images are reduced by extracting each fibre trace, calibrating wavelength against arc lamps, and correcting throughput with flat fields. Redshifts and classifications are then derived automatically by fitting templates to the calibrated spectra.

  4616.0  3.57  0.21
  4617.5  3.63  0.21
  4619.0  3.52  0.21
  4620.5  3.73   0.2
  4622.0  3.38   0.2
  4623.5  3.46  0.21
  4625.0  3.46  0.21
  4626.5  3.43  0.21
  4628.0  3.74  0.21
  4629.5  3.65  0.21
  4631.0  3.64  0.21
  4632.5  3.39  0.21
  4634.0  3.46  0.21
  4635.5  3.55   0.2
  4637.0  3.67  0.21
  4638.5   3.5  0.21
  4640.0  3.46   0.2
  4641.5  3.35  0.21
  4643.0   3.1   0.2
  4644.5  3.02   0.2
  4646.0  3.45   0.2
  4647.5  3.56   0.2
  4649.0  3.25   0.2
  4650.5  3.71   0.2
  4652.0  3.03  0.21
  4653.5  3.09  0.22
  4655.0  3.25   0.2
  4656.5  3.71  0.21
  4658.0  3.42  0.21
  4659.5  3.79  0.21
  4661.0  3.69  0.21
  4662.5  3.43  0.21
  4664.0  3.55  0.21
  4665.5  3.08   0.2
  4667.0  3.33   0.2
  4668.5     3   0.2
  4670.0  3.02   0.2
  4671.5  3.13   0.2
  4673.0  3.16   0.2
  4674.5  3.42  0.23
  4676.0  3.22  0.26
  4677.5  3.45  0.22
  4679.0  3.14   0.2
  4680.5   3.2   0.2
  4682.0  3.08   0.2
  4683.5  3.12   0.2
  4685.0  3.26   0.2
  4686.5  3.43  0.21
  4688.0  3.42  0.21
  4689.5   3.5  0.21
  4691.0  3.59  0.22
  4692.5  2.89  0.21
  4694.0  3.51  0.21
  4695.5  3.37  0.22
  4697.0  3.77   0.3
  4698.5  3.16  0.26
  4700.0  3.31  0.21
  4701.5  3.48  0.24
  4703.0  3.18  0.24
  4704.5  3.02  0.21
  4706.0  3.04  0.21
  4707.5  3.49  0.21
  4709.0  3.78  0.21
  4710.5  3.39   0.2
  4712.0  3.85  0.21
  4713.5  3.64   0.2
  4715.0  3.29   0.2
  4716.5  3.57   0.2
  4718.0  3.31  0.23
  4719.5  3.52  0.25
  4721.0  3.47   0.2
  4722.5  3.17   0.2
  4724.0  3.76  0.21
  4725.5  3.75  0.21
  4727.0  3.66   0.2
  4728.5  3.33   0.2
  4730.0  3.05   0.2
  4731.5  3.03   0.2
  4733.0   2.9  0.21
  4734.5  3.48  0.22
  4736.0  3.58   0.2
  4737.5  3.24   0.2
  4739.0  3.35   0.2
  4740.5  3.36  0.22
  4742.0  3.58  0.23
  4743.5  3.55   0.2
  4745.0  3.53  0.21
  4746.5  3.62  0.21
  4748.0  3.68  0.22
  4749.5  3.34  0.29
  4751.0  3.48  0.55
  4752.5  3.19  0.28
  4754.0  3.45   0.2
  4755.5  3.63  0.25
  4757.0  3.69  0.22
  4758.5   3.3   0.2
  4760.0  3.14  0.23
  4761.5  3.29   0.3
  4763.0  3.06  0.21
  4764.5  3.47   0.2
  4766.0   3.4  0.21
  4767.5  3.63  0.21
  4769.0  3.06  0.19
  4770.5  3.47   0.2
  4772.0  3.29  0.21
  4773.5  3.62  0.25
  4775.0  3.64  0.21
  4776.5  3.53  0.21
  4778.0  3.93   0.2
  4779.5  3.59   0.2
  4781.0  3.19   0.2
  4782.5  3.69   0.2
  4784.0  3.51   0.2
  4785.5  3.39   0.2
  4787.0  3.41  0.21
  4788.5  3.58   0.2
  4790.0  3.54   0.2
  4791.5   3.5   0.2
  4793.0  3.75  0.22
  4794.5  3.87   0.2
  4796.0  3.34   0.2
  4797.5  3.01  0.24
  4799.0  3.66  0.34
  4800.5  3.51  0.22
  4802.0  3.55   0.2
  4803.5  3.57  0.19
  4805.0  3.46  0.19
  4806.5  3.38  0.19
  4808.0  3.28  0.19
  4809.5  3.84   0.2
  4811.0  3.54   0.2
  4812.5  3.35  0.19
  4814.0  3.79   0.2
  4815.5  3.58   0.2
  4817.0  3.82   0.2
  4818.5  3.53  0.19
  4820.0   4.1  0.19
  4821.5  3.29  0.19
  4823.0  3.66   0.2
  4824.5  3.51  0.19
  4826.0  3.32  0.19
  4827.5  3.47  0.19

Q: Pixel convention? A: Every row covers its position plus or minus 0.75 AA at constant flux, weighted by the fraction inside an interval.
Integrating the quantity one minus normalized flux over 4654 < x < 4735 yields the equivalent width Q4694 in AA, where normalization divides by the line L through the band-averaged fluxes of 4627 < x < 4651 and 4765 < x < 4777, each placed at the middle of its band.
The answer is 2.3 AA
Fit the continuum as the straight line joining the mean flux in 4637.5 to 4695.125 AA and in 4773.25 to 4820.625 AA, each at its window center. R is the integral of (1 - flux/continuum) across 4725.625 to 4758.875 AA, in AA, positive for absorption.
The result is 0.44 AA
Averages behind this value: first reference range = 3.33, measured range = 3.42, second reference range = 3.56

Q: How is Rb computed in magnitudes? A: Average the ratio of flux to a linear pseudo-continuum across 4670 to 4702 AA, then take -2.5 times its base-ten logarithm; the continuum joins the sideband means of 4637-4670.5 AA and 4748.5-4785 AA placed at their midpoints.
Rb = 0.03 mag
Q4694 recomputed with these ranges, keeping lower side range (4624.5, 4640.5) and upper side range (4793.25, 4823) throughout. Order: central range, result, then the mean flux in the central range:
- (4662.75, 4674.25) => 1.1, 3.2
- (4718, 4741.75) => 1.2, 3.38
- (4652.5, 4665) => 0.3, 3.47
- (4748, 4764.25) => 0.8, 3.38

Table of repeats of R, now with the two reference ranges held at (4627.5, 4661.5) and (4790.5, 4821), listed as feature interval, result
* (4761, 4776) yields 0.61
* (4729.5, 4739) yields 0.78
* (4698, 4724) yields 0.71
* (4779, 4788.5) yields 0.22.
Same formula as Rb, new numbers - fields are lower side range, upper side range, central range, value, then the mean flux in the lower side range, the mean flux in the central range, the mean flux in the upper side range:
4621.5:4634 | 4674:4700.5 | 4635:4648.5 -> 0.02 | 3.52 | 3.4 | 3.32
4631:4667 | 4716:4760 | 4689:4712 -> 0.01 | 3.42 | 3.38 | 3.43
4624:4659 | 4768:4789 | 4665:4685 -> 0.09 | 3.43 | 3.19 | 3.49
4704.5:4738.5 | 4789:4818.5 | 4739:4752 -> -0.02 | 3.41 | 3.5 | 3.54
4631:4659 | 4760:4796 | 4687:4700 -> 0.01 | 3.4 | 3.4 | 3.49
